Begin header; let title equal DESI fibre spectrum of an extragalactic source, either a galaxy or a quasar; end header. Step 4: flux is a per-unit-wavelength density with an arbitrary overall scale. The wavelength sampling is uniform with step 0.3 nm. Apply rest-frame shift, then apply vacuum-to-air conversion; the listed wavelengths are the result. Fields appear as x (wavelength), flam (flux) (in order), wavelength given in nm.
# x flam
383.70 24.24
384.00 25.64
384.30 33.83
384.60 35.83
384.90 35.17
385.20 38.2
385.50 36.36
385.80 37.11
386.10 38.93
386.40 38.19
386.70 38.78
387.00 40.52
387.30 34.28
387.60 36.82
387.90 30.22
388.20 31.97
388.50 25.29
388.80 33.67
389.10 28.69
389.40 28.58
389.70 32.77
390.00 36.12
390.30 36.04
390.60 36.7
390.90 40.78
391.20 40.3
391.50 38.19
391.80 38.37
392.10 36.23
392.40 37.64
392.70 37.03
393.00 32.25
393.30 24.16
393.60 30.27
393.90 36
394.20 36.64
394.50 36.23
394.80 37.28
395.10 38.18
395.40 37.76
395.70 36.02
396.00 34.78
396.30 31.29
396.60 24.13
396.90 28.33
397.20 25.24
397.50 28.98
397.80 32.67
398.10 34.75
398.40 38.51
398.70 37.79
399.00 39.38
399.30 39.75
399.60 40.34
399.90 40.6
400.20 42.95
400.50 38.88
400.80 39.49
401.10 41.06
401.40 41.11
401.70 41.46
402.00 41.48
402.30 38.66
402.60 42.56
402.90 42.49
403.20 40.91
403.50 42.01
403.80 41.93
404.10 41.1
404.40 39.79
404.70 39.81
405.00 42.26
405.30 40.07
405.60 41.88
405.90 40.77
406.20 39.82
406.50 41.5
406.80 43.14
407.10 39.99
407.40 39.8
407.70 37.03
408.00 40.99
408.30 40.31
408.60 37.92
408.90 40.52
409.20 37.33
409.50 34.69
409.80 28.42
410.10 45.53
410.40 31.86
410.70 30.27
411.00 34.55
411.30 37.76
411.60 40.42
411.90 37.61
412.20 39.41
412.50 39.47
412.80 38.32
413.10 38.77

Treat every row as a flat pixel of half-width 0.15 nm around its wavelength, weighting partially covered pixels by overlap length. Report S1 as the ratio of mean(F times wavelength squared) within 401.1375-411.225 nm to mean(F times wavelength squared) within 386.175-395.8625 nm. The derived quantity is 1.21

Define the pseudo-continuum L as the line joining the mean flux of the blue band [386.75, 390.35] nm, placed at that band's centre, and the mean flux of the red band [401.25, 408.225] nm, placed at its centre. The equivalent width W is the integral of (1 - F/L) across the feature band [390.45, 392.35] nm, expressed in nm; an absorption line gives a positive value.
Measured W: -0.22 nm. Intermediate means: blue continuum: 33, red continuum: 40.9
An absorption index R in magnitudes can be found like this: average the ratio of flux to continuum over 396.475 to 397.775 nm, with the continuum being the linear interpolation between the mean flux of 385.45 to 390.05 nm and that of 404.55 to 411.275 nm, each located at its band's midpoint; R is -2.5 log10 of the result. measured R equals 0.307 mag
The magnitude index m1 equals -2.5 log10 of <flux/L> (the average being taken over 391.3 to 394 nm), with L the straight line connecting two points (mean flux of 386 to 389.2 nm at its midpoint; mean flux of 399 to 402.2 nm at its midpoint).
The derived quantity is 0.07 mag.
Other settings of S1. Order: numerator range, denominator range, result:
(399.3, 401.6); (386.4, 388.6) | 1.26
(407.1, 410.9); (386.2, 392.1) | 1.17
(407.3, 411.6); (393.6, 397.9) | 1.20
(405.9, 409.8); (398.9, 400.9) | 1.01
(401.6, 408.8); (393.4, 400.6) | 1.21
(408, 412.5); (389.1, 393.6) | 1.17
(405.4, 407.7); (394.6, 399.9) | 1.23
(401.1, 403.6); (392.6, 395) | 1.28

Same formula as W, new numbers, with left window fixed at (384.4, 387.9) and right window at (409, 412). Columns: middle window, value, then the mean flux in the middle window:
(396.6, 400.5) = 0.10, 35.4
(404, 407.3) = -0.44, 40.9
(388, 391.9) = 0.26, 34.3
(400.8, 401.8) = -0.13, 40.9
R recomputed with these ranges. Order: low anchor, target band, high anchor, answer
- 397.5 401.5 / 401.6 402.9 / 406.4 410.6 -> -0.072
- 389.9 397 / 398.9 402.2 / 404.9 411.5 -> -0.109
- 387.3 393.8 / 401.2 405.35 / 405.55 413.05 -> -0.118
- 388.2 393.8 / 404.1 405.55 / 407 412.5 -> -0.114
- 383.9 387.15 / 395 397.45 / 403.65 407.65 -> 0.217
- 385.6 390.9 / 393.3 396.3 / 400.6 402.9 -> 0.077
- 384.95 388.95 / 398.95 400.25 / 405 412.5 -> -0.093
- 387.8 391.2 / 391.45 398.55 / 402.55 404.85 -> 0.077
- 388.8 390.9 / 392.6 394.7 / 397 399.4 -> 0.026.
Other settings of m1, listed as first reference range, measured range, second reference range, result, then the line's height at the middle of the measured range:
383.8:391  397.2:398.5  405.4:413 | 0.12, 36.4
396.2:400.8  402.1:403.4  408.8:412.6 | -0.16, 35.6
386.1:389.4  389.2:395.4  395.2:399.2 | -0.06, 33.5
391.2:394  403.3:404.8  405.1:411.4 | -0.10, 37.4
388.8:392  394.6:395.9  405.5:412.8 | -0.03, 36.3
